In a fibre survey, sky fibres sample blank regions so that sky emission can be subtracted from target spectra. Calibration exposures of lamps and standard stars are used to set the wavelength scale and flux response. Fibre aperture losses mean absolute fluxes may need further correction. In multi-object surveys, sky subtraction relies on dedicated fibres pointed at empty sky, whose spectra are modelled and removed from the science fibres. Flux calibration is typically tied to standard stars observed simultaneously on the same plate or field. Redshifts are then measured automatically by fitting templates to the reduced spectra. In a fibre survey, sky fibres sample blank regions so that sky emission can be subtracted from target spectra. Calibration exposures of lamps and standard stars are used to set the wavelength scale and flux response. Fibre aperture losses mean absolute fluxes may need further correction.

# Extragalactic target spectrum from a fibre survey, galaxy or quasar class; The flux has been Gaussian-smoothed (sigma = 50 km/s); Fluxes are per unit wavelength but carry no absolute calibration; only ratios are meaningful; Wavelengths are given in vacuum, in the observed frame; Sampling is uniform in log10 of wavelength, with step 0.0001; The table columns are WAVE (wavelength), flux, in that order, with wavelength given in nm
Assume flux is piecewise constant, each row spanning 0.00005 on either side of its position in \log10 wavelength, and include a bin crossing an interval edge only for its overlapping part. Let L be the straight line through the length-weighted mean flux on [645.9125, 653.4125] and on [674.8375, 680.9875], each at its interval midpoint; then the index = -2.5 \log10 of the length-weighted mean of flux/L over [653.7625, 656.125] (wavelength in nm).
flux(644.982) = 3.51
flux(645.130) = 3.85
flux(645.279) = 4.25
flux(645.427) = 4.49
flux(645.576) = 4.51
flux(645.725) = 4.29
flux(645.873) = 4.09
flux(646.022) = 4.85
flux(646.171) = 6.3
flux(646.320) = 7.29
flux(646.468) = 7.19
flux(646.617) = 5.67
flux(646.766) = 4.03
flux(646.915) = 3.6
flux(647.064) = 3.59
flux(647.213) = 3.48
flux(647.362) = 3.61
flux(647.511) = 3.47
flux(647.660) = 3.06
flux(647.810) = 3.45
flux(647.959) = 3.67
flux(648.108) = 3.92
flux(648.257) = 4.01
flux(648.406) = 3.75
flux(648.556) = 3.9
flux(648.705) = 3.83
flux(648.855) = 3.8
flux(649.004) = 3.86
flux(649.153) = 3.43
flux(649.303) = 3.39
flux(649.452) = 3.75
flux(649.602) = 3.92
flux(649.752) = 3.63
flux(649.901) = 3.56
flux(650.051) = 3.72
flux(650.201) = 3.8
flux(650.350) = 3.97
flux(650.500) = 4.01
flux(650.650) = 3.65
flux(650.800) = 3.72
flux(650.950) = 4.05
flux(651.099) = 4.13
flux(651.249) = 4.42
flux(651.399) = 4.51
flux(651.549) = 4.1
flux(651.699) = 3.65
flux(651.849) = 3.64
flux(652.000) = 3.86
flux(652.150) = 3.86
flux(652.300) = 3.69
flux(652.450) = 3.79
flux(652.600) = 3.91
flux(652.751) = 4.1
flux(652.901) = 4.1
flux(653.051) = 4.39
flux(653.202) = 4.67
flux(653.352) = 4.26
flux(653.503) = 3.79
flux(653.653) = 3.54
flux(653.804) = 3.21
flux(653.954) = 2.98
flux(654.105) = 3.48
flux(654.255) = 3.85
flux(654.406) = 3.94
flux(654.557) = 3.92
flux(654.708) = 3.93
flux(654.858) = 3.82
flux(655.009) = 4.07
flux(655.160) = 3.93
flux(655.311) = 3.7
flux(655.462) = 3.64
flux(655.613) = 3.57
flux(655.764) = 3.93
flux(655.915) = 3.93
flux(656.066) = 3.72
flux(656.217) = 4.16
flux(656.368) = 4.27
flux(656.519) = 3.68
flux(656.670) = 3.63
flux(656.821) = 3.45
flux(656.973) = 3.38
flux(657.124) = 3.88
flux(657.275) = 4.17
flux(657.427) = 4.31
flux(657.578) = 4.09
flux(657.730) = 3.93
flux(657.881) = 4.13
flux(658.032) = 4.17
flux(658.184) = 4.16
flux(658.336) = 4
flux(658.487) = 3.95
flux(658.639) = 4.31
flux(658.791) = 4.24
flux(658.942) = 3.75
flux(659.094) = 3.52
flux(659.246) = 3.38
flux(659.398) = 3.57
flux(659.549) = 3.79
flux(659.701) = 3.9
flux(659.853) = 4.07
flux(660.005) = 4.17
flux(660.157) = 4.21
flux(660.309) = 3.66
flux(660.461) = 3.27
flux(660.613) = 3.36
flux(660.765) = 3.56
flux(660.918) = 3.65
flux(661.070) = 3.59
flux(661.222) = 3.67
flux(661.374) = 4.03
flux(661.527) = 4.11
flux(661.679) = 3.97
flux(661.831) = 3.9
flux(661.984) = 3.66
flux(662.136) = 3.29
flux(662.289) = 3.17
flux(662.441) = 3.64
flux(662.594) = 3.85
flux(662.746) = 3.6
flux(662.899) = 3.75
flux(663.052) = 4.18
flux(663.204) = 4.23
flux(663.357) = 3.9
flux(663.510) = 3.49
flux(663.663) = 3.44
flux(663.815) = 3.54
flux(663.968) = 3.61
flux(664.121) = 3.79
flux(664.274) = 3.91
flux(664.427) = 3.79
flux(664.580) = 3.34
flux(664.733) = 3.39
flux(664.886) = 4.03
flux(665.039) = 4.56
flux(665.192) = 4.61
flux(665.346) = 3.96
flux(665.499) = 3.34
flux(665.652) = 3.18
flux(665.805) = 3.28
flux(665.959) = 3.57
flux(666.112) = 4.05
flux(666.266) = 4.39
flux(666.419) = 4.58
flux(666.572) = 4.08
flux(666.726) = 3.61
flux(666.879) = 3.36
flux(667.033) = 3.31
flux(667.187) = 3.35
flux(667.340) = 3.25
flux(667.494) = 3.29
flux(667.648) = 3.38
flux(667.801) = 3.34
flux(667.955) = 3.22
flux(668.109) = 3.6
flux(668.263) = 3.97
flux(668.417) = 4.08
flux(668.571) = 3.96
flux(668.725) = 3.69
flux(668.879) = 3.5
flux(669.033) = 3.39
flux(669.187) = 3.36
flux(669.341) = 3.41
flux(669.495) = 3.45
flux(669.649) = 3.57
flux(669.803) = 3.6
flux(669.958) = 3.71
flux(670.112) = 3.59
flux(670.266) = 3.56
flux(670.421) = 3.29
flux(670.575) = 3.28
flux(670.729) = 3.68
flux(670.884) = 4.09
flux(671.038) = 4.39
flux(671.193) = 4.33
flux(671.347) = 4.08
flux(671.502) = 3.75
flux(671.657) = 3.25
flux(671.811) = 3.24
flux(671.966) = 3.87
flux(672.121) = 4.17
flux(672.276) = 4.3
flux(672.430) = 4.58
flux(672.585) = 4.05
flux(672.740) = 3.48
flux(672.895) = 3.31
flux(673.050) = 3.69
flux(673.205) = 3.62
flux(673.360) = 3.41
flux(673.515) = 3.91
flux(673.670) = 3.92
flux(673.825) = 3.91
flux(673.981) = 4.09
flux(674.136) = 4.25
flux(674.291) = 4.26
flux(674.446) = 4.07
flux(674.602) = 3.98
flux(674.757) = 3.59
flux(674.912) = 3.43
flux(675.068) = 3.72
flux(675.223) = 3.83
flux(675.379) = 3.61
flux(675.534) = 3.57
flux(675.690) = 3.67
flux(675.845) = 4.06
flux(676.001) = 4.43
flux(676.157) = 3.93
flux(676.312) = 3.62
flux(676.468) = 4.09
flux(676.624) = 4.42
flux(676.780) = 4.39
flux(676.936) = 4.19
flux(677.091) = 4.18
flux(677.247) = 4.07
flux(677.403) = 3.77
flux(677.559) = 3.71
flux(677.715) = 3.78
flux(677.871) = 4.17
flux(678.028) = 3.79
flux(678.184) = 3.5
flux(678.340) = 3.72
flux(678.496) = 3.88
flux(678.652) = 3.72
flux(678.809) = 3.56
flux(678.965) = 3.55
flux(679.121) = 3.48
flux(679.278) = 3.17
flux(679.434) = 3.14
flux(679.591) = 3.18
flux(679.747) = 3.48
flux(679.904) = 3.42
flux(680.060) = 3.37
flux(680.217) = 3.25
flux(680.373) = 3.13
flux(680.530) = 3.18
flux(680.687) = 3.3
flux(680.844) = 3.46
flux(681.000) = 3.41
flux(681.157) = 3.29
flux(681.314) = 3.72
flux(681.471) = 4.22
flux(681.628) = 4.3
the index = 0.08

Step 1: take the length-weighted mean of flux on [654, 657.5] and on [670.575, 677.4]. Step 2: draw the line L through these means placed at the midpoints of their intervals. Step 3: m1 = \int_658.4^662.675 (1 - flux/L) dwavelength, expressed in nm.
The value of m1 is 0.10 nm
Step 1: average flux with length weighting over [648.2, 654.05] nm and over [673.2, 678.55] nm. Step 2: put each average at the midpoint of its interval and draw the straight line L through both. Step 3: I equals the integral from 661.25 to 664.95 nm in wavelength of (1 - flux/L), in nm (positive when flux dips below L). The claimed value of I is 0.14 nm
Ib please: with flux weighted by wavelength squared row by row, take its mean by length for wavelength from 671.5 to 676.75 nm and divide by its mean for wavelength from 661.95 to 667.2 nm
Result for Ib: 1.06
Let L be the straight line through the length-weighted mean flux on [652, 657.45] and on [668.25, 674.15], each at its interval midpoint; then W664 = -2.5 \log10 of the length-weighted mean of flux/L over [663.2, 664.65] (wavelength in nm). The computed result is 0.03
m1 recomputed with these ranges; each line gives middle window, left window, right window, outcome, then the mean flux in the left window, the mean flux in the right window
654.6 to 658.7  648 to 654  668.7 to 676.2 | -0.09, 3.86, 3.77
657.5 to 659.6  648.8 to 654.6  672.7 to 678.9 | -0.04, 3.85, 3.86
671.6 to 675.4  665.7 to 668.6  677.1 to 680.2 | -0.21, 3.66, 3.61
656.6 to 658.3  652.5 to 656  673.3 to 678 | -0.03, 3.85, 3.93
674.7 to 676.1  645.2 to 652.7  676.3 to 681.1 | -0.03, 4.08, 3.65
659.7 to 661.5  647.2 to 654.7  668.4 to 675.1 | 0.01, 3.81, 3.77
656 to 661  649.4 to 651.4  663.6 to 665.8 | -0.07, 3.9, 3.74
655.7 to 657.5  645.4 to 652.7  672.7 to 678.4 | 0.06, 4.07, 3.87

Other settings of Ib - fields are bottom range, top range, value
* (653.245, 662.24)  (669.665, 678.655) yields 1.06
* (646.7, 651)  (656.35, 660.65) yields 1.08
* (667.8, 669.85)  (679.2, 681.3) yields 0.95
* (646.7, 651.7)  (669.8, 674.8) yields 1.09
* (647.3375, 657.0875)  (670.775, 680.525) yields 1.07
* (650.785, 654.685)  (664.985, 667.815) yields 0.99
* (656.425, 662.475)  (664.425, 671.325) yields 0.99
